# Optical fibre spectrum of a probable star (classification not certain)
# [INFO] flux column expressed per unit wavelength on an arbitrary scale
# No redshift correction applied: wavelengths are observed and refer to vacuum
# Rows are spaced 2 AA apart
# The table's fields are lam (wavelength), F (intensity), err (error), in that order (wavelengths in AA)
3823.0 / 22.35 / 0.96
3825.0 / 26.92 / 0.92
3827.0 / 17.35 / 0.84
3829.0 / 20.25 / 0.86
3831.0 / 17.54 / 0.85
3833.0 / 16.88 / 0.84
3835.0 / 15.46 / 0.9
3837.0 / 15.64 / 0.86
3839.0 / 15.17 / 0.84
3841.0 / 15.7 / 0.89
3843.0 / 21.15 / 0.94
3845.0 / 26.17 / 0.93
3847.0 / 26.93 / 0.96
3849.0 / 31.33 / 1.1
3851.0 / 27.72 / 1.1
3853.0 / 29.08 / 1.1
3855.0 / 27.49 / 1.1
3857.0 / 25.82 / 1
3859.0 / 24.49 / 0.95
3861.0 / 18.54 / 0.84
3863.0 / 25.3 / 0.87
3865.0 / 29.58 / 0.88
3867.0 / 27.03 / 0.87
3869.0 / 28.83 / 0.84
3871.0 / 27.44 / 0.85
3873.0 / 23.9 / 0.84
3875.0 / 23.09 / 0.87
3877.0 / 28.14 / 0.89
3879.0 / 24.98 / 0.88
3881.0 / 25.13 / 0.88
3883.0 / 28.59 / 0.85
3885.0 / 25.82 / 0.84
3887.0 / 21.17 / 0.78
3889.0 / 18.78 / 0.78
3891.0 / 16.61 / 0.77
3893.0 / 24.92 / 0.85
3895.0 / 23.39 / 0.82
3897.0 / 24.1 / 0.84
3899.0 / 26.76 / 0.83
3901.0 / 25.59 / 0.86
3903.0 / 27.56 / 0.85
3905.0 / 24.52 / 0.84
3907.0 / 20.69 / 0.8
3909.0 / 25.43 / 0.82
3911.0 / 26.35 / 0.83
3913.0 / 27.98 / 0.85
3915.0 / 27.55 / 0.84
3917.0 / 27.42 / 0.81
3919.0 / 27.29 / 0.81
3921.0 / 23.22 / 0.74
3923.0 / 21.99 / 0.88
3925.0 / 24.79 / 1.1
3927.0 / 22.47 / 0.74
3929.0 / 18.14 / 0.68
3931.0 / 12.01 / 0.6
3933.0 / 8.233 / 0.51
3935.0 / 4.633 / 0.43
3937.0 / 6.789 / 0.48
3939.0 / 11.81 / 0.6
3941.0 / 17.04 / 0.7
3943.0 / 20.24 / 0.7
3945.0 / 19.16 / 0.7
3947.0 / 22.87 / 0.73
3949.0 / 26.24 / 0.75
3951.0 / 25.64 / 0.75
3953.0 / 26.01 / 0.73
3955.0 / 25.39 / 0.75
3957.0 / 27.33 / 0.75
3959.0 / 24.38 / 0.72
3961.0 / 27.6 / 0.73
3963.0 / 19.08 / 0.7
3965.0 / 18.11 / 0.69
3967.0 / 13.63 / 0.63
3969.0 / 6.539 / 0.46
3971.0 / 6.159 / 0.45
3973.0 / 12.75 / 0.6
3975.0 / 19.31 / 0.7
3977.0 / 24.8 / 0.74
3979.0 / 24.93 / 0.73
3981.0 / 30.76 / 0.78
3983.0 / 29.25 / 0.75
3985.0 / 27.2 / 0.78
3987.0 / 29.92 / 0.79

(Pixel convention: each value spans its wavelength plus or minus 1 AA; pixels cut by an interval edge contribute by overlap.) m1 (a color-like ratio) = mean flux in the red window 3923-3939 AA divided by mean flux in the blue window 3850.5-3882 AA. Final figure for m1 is 0.55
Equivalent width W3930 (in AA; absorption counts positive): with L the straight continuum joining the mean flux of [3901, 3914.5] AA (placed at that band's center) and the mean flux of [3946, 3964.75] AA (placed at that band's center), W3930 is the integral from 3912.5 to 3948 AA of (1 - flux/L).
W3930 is 8.7 AA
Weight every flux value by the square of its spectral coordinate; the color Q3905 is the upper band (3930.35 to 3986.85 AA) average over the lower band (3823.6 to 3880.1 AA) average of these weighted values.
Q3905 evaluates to 0.87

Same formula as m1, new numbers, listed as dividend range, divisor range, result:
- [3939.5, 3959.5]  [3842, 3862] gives 0.89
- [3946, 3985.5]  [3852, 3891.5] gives 0.87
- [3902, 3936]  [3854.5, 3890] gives 0.86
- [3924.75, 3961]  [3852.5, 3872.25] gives 0.73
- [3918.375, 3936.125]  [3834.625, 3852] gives 0.81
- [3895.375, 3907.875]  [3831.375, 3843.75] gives 1.49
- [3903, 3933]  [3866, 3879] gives 0.88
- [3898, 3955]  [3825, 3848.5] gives 1.10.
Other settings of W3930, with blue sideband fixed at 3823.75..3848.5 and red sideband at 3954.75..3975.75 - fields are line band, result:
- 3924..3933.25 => 0.32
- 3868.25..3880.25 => -4.16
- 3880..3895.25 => -3.14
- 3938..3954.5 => -2.76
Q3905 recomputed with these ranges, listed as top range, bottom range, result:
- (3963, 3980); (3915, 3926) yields 0.65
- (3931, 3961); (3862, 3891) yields 0.78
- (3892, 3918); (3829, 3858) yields 1.19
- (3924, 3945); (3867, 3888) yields 0.59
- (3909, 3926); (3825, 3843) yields 1.53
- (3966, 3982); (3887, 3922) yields 0.73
